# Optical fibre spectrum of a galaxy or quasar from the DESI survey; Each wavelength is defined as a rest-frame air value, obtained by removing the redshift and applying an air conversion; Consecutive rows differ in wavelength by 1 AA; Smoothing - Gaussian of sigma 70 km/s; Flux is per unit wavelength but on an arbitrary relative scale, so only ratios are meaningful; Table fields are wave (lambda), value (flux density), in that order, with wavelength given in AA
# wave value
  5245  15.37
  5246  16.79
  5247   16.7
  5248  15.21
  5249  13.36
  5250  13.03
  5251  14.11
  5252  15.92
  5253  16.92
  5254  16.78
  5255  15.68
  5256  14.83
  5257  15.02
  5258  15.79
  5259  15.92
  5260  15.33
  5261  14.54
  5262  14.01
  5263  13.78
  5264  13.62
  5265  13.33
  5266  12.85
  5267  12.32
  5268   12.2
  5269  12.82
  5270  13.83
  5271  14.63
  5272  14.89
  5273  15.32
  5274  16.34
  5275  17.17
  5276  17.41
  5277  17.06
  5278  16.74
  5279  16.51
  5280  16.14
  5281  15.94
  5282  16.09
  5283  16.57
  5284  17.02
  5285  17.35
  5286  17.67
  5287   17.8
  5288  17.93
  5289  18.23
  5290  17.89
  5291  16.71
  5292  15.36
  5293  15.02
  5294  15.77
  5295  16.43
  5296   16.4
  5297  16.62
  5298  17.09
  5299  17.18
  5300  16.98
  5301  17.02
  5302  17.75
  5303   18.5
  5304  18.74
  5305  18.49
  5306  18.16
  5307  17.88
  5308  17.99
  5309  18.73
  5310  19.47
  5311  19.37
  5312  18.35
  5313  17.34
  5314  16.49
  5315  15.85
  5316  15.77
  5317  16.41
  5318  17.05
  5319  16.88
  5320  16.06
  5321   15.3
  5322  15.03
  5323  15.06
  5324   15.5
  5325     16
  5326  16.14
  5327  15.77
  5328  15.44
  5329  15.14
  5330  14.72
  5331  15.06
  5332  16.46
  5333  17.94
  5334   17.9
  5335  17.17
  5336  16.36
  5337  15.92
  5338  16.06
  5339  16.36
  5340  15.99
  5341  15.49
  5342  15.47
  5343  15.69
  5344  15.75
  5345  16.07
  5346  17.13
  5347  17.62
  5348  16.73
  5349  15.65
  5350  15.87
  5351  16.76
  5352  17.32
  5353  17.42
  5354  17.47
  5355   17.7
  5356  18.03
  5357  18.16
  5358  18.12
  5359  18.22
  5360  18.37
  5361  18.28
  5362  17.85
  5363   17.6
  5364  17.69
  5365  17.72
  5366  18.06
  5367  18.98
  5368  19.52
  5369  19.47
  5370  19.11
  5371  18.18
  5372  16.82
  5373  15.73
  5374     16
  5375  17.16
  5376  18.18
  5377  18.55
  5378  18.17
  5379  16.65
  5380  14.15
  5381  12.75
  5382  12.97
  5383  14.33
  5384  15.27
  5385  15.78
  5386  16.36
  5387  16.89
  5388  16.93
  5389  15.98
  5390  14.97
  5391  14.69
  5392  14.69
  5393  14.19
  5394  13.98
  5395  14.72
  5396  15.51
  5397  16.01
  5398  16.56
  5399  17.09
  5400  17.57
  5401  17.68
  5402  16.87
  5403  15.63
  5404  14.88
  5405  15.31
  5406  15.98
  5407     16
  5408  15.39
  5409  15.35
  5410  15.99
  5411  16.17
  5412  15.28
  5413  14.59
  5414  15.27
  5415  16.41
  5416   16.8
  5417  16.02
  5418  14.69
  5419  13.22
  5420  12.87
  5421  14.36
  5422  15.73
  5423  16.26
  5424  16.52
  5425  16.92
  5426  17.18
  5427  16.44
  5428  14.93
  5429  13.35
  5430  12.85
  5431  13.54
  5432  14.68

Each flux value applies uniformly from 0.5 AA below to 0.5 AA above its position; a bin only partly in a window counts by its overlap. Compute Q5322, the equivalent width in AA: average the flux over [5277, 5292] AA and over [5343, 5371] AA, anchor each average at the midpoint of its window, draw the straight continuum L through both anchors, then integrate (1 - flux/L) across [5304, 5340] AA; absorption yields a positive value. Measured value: 1.3 AA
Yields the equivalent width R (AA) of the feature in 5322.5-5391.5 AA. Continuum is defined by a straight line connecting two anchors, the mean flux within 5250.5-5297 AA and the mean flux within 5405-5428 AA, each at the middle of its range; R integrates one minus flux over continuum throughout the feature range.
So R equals -4.5 AA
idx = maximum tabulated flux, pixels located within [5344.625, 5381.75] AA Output 19.52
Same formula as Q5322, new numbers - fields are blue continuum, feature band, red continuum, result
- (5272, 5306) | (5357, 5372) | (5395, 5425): -2.0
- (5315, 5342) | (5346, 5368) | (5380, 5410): -2.5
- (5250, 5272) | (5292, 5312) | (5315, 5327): -2.7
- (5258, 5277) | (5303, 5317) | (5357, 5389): -2.1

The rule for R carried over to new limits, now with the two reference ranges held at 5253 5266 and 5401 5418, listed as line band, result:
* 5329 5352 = -1.37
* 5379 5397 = 0.71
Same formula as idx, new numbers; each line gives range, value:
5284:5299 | 18.23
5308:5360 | 19.47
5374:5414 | 18.55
